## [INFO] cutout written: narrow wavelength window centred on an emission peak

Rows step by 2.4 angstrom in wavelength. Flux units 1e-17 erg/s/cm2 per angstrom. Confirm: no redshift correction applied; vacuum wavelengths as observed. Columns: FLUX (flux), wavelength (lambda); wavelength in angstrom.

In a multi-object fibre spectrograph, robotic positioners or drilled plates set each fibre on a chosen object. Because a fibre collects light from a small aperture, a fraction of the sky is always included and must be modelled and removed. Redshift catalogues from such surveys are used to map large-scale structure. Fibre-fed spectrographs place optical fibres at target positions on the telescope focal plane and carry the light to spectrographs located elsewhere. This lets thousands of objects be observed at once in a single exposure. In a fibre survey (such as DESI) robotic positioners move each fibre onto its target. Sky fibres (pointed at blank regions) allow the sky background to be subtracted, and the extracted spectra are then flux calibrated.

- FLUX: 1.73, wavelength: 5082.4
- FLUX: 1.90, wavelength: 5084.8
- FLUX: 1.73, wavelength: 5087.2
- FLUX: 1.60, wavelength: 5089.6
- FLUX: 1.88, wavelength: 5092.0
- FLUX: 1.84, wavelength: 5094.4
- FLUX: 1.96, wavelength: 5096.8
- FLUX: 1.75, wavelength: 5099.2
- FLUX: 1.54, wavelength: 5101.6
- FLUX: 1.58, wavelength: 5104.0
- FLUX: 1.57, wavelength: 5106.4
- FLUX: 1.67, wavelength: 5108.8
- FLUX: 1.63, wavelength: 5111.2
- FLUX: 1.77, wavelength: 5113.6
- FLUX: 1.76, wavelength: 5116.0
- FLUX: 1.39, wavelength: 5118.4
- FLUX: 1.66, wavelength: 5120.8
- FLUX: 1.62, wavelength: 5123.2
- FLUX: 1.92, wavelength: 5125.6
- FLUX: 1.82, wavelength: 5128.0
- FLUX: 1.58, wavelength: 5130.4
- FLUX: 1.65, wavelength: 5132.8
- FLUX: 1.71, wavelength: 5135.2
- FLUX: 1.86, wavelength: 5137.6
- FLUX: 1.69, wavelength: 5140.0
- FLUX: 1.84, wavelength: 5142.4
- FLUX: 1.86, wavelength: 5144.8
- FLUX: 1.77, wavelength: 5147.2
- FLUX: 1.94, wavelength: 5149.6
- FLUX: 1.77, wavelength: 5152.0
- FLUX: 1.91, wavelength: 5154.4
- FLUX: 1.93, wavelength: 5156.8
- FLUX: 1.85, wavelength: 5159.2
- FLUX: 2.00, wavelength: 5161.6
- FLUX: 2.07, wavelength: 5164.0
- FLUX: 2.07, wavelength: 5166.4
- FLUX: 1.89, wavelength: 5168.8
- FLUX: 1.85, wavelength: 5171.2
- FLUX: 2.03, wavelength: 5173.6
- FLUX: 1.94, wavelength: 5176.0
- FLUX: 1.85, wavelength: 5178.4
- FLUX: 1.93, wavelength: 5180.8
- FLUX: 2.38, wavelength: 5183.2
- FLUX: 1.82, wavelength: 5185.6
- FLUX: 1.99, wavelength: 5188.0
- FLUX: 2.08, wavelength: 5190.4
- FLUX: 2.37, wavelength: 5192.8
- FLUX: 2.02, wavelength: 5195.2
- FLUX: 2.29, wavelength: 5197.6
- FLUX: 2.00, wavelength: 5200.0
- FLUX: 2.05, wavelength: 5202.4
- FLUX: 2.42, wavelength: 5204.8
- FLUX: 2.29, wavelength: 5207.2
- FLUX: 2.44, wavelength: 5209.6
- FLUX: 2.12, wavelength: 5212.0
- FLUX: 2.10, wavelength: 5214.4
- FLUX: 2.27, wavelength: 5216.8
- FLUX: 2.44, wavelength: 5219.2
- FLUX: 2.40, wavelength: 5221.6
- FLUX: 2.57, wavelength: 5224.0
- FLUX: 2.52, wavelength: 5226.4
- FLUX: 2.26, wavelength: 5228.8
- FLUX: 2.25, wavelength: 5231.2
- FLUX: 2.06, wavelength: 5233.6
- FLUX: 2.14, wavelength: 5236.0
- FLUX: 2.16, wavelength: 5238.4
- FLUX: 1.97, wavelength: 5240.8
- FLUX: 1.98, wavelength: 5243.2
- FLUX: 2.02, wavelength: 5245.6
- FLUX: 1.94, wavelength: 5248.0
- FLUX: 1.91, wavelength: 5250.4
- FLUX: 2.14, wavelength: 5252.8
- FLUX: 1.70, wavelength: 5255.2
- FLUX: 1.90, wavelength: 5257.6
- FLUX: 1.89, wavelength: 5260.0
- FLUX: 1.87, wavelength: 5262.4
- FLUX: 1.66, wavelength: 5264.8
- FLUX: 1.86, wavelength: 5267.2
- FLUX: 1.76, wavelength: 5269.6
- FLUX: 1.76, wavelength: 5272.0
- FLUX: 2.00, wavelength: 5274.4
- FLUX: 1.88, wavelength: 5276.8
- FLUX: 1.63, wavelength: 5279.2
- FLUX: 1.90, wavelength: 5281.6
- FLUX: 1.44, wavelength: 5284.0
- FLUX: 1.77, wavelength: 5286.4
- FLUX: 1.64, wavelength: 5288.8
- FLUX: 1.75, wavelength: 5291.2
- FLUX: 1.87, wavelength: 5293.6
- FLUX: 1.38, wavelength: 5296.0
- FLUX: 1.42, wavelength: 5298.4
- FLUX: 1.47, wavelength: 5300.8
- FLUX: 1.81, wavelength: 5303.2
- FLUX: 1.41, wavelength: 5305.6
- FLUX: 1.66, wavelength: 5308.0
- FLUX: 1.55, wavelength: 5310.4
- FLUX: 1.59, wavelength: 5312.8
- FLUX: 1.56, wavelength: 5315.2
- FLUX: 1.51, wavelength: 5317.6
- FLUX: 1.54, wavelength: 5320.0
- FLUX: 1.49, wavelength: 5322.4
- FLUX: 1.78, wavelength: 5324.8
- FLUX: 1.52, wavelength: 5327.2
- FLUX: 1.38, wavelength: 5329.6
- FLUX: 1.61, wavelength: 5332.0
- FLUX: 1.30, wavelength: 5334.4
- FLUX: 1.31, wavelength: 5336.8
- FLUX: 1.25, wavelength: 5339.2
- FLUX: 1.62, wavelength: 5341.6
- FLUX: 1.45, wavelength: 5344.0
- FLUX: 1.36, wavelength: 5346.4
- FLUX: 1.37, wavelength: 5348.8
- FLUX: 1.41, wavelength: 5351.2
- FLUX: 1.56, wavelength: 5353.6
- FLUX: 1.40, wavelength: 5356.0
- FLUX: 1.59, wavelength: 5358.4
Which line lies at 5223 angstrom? C III] 1909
